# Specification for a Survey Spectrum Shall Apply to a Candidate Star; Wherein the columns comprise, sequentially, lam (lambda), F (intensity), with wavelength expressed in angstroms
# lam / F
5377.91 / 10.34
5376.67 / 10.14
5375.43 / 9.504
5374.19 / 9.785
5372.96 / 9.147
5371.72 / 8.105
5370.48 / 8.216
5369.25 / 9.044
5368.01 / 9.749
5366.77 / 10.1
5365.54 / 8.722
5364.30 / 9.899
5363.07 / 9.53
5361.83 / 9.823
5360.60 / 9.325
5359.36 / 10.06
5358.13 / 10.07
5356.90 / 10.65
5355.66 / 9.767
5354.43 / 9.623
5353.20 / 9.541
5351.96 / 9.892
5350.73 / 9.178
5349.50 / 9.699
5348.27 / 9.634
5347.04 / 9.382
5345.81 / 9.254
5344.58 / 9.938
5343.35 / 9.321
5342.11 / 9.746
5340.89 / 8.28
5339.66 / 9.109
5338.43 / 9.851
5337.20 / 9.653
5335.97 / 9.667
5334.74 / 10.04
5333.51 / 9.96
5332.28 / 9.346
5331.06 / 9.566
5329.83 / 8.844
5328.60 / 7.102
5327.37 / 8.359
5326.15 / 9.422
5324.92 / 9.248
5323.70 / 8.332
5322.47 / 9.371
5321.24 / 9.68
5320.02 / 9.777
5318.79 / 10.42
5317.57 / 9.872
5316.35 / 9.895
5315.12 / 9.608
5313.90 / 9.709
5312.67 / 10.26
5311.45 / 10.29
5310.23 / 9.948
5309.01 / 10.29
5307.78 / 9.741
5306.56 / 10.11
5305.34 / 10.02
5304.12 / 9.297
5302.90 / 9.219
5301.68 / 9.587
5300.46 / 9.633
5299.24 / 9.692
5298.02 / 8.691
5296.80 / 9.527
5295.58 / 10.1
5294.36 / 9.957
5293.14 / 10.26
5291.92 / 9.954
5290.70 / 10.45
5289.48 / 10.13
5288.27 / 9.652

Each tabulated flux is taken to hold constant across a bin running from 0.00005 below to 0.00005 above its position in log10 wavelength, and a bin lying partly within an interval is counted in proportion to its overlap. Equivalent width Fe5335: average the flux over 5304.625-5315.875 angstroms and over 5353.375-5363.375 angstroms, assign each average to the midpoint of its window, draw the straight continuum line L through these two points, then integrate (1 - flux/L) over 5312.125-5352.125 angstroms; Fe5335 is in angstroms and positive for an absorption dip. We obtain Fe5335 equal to 2.0 angstroms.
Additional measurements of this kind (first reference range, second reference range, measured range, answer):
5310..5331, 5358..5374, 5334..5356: -0.35 angstroms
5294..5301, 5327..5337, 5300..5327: -0.93 angstroms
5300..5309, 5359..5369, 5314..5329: 0.58 angstroms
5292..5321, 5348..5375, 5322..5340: 0.92 angstroms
